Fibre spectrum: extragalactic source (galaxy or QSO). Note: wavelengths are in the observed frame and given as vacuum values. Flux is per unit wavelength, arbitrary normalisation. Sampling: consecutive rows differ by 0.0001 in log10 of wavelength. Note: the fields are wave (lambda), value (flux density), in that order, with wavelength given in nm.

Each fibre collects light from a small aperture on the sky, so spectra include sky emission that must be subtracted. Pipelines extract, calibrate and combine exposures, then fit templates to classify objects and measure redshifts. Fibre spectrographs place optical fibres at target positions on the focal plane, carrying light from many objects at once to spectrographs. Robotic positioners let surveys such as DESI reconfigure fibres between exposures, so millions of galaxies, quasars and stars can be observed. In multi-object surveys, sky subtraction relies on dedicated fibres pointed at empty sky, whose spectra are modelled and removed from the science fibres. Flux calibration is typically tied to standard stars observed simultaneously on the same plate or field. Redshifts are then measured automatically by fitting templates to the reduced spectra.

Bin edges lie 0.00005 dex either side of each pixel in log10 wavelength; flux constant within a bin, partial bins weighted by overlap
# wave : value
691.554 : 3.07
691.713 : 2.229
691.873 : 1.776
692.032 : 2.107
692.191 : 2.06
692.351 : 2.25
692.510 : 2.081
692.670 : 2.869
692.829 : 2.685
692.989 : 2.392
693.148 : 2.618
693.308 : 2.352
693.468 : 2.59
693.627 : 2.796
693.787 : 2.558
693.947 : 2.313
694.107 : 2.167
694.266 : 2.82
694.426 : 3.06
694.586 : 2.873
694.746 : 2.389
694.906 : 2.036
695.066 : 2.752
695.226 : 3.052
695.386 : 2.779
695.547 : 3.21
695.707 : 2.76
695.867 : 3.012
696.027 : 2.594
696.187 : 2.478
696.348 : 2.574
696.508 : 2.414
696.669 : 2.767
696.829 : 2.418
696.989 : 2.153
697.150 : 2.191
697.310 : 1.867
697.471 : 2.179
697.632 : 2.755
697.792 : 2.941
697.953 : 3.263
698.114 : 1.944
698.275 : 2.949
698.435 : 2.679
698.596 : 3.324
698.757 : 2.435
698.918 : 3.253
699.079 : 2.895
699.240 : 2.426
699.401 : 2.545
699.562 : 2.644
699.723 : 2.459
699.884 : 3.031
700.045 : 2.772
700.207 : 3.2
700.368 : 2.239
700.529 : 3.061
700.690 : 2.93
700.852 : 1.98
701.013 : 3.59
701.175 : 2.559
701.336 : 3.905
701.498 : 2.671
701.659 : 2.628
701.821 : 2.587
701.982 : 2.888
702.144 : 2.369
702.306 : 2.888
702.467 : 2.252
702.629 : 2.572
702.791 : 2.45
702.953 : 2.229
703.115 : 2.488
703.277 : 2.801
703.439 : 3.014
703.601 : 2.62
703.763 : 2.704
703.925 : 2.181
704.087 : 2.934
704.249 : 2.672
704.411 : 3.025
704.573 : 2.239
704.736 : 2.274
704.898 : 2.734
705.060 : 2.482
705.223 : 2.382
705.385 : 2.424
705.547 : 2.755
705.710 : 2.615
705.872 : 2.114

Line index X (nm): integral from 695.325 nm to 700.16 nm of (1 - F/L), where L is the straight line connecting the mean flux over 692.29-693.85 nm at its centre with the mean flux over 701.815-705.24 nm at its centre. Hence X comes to -0.21 nm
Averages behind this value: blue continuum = 2.52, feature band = 2.66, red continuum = 2.58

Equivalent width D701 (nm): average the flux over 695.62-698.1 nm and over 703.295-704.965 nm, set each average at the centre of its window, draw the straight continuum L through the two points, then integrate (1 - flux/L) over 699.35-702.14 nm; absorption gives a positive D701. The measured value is -0.21 nm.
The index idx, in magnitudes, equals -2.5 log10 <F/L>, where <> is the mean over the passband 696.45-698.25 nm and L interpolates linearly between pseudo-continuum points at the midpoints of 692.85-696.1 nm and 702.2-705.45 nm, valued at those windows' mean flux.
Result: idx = 0.072 mag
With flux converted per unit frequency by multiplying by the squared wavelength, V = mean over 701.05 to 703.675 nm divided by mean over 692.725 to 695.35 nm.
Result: 1.1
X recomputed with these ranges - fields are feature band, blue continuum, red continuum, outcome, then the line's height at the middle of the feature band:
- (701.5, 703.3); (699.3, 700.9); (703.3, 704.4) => 0.10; 2.71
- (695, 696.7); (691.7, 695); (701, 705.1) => -0.18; 2.5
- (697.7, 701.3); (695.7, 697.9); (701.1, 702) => -0.10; 2.72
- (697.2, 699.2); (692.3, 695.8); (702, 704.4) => -0.06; 2.61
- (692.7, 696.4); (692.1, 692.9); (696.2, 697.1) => -0.35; 2.42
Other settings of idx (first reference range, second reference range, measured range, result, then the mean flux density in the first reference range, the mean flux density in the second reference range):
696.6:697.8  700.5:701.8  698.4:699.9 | -0.053 mag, 2.38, 2.89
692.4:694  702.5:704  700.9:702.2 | -0.136 mag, 2.52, 2.55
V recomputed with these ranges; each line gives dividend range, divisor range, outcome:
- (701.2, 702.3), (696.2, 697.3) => 1.20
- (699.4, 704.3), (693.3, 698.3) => 1.06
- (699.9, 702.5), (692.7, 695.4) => 1.10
